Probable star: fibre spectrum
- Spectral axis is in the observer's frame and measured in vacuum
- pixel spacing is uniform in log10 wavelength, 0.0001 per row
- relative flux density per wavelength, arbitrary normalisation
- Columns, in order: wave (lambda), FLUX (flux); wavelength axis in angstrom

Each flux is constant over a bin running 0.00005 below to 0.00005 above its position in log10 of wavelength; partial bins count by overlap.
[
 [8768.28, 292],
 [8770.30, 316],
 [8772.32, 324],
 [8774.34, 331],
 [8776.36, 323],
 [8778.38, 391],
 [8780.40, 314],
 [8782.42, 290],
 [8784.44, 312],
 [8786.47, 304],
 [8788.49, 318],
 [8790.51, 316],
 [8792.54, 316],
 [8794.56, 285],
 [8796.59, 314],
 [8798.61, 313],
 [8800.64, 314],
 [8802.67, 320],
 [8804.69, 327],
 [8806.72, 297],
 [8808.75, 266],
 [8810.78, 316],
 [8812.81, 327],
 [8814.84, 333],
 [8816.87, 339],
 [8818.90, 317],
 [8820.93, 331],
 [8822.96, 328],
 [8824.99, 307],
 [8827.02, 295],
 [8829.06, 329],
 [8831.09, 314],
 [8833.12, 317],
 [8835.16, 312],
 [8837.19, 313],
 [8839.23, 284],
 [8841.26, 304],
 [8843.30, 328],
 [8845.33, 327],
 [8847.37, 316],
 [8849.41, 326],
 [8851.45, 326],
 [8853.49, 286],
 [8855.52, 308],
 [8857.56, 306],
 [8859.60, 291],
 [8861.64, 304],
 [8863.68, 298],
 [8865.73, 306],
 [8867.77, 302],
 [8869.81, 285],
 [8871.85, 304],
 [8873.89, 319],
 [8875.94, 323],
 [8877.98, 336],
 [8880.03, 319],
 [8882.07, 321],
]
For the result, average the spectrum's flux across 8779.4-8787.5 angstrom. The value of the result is 305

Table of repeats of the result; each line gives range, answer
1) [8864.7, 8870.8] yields 297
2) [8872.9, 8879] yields 326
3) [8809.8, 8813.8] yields 321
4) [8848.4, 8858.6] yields 310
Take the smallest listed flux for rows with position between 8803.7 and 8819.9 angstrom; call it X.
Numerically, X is 266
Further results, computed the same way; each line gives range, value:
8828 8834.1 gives 314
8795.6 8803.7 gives 313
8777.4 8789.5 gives 290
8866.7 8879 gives 285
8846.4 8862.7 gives 286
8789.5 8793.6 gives 316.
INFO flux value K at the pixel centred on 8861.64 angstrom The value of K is 304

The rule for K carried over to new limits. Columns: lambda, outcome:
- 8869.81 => 285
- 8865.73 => 306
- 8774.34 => 331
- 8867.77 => 302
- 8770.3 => 316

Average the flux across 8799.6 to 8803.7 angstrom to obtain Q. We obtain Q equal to 317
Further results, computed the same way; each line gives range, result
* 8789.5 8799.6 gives 309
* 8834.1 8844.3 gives 308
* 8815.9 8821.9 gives 329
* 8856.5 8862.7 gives 300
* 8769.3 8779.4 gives 337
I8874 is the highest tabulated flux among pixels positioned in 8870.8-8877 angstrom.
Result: 323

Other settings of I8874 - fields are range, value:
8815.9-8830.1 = 339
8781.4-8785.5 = 312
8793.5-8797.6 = 314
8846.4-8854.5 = 326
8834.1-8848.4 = 328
